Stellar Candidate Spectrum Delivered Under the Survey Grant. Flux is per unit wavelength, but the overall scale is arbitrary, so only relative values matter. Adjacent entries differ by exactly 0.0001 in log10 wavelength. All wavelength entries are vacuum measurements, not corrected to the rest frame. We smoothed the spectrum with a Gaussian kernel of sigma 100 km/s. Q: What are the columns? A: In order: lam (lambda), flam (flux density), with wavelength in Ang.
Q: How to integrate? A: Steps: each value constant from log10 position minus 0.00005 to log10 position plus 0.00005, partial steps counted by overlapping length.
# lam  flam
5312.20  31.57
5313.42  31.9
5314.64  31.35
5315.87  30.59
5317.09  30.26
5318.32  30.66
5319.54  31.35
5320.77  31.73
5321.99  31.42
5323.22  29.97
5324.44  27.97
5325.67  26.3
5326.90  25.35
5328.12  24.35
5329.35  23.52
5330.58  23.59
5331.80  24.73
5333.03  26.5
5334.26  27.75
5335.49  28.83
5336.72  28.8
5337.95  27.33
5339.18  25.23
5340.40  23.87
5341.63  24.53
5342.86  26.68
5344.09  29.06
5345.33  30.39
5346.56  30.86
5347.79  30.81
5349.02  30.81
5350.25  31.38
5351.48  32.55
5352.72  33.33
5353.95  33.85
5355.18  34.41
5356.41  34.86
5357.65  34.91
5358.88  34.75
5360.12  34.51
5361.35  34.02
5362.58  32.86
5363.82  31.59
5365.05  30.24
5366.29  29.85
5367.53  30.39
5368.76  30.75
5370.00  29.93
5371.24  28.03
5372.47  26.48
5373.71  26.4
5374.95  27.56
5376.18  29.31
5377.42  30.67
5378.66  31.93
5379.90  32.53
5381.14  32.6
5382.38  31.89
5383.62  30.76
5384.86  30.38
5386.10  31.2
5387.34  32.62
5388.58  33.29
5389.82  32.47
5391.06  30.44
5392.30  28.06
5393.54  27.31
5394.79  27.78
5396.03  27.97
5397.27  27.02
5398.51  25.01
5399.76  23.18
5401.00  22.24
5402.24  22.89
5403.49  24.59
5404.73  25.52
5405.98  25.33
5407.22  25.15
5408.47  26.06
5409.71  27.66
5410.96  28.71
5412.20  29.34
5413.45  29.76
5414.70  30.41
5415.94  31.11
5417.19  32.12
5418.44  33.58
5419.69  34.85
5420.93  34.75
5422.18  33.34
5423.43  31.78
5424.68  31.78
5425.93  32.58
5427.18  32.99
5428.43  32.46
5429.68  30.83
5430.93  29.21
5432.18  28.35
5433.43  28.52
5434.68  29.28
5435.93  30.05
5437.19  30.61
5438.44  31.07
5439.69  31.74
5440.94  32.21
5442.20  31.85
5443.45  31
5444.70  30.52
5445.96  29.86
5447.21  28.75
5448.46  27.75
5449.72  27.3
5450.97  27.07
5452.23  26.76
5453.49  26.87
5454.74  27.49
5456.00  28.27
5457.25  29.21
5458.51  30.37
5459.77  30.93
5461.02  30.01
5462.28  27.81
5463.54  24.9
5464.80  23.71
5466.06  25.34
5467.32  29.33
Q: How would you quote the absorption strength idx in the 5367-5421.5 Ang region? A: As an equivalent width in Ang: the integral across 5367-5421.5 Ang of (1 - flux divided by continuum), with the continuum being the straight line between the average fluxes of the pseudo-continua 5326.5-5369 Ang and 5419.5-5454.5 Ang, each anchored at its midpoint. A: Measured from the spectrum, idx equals 1.8 Ang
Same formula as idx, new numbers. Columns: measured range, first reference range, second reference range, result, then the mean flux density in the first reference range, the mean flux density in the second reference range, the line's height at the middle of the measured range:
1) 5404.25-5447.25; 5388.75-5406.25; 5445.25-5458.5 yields -4.8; 26.6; 28.1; 27.4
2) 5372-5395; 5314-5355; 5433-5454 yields -0.9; 28.7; 29.5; 29.1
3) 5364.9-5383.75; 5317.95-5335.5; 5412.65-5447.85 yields -0.4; 27.5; 31.3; 29.2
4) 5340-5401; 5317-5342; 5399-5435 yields -4.5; 27.3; 29.2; 28.2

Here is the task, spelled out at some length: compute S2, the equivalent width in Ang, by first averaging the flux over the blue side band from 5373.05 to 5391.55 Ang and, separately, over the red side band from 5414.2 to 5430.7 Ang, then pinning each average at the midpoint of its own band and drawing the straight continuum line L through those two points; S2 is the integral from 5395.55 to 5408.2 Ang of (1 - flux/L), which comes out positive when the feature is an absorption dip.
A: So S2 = 2.71 Ang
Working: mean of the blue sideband 30.9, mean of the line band 24.9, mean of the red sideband 32.4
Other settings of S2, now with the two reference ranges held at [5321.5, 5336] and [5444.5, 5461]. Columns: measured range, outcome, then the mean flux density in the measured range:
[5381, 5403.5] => -0.8 Ang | 28.5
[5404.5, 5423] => -1.3 Ang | 30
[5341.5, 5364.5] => -4.3 Ang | 32.1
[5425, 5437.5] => -1.0 Ang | 30.5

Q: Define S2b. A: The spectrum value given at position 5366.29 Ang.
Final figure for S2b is 29.85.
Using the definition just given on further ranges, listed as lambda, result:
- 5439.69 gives 31.74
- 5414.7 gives 30.41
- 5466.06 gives 25.34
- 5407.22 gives 25.15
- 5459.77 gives 30.93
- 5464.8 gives 23.71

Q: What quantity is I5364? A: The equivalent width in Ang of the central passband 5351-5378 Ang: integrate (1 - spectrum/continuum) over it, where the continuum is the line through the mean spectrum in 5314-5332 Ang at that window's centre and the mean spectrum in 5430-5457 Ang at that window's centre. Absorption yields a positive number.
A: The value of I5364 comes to -2.62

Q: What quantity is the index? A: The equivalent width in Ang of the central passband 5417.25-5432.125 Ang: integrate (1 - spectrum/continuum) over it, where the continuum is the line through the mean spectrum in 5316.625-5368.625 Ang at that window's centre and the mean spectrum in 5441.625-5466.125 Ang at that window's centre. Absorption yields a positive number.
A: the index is -1.9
